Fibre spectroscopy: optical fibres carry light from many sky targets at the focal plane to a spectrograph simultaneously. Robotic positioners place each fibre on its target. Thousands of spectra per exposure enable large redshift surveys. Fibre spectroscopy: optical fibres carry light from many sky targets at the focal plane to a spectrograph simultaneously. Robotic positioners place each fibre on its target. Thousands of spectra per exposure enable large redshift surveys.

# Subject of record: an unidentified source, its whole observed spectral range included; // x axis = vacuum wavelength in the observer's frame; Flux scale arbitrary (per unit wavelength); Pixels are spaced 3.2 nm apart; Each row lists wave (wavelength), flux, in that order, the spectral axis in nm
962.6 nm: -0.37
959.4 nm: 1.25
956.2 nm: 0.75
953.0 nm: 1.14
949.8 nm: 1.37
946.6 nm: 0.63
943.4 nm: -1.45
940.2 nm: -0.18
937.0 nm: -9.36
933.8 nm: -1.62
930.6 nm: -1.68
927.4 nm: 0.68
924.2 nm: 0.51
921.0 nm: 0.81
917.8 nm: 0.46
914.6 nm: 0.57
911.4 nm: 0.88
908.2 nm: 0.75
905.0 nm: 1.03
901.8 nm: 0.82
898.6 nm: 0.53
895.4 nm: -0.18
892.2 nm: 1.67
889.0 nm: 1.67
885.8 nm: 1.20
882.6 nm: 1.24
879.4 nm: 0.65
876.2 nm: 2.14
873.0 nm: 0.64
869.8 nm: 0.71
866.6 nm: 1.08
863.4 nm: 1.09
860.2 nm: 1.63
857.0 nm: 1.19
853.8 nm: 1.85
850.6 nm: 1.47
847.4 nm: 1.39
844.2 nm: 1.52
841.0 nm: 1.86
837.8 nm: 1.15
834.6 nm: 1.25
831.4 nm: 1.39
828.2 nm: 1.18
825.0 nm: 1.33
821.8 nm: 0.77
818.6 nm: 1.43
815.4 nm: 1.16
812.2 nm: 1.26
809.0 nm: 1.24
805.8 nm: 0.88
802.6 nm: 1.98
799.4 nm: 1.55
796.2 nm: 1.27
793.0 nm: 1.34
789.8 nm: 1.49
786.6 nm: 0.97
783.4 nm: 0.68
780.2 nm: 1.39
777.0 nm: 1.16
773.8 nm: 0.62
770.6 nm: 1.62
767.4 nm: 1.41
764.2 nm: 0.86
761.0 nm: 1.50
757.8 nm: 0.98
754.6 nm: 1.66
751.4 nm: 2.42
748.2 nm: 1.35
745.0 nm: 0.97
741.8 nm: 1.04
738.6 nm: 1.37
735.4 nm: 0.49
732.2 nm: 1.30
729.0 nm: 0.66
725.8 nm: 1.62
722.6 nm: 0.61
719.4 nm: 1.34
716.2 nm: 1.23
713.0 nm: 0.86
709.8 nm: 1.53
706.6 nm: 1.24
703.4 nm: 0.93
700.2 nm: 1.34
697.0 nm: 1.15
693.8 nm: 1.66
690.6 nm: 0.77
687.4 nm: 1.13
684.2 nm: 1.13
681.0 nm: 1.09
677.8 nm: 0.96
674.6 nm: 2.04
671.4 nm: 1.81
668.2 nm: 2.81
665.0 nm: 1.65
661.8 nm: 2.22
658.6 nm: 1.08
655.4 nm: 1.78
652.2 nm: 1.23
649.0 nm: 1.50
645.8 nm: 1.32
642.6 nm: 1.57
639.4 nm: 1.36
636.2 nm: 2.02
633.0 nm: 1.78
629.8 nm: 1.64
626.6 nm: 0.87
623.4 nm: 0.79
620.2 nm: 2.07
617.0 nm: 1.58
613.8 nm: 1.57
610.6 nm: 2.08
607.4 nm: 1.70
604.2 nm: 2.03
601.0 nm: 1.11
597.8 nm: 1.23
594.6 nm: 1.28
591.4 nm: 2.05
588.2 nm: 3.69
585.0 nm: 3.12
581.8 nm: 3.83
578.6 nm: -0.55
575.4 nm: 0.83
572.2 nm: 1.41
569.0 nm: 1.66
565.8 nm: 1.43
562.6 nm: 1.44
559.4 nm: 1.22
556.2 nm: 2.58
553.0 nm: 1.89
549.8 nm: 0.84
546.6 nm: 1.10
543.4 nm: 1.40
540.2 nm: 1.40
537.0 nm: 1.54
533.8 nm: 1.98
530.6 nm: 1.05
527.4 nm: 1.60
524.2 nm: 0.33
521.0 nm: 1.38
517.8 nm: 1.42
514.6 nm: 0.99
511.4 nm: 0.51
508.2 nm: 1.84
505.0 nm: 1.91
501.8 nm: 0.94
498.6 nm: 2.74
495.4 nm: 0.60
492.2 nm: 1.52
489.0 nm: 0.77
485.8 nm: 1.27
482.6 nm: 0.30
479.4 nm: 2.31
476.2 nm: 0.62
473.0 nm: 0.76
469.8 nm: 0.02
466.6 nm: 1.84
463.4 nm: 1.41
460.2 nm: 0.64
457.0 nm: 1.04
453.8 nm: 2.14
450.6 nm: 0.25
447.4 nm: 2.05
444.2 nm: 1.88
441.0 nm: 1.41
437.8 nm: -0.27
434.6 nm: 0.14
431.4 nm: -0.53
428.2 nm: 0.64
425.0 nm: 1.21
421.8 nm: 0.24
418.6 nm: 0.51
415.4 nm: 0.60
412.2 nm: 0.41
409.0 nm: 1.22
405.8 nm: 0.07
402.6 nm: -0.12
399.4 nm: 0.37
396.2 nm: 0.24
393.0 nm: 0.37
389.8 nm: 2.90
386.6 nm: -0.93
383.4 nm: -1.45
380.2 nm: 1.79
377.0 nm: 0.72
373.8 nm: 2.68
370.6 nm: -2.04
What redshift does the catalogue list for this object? 0.33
